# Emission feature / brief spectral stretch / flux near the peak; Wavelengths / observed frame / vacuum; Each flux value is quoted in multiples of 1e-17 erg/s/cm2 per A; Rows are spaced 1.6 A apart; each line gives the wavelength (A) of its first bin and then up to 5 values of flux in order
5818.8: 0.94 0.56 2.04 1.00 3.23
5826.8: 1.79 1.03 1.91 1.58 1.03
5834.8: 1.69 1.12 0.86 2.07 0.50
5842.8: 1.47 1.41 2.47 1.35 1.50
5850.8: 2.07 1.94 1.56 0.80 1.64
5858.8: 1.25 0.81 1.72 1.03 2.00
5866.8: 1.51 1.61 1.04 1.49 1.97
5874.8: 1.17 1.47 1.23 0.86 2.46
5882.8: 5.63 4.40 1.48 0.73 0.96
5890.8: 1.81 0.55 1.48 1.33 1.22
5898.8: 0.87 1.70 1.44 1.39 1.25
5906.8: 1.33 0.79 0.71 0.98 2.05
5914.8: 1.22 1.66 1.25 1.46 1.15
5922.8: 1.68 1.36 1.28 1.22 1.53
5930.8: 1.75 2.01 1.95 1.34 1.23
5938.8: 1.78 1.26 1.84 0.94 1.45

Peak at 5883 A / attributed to H-beta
